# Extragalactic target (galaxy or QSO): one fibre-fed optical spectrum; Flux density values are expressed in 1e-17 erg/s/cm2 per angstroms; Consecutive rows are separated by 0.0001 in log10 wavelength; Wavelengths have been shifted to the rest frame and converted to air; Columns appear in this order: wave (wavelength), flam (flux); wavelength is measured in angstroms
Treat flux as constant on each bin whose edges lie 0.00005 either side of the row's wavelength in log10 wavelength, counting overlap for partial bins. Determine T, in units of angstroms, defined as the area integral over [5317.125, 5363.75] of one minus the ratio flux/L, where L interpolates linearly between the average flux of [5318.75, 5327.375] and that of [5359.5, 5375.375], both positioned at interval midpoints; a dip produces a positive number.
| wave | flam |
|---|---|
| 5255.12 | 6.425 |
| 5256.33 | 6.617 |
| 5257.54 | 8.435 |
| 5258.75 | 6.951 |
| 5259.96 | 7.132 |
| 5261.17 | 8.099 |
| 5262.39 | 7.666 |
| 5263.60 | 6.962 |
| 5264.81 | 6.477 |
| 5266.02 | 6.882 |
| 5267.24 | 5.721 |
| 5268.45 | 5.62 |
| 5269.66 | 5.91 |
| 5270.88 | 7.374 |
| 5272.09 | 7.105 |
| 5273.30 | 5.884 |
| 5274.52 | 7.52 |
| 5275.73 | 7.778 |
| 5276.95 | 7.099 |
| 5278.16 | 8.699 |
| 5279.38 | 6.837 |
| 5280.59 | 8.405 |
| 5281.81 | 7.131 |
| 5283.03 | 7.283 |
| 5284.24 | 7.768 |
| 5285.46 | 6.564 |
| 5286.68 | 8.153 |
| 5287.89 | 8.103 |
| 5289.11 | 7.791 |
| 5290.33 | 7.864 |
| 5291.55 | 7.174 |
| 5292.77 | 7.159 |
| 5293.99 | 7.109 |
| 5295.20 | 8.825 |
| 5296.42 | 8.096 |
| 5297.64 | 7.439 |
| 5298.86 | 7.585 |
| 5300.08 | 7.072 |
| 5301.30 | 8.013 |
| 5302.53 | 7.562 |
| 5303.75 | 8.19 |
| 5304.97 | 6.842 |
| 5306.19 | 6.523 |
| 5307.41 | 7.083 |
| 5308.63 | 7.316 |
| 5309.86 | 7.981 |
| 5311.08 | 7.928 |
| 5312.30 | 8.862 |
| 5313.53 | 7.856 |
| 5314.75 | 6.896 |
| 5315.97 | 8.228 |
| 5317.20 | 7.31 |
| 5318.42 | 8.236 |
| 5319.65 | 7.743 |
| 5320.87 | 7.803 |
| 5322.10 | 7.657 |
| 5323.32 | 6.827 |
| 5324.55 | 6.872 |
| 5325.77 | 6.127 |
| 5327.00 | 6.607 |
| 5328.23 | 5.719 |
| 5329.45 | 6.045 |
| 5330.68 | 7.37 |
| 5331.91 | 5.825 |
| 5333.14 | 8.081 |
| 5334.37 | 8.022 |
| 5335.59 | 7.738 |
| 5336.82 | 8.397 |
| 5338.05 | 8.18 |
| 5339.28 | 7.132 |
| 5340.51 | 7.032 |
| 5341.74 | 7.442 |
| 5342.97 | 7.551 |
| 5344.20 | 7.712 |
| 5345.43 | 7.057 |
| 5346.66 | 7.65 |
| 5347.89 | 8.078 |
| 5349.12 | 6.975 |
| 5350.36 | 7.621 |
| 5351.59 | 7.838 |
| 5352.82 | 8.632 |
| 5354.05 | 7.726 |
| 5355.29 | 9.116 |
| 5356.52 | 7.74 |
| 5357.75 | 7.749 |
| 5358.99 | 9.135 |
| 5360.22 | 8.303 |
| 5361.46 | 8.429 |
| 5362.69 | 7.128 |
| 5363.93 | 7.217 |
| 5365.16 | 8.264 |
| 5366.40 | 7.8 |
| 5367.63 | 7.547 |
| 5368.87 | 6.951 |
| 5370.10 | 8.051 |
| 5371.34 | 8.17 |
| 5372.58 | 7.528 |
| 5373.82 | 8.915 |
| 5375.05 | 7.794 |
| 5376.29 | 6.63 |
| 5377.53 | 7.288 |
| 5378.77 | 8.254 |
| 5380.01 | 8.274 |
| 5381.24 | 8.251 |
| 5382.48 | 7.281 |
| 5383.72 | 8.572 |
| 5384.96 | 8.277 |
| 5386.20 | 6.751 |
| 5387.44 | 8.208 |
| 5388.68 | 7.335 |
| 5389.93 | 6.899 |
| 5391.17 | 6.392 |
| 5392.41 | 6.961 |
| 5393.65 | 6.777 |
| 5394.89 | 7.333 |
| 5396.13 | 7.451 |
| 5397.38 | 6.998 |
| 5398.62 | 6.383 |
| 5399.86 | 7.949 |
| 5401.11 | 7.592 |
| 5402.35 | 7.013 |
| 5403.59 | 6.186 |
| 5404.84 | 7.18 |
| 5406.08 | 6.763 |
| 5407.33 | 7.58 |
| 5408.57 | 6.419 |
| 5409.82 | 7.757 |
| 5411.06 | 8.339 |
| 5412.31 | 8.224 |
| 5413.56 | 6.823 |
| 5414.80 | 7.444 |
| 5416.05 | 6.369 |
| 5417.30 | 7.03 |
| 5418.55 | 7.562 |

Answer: -0.7 angstroms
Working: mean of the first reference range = 7.14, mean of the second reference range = 7.87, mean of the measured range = 7.54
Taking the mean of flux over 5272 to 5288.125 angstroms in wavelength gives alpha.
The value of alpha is 7.45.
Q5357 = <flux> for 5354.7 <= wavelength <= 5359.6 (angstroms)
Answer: 8.43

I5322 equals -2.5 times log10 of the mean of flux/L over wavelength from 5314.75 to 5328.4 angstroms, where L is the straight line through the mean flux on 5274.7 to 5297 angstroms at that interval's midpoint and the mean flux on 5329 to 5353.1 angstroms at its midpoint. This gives 0.05 mag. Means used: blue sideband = 7.66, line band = 7.23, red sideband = 7.51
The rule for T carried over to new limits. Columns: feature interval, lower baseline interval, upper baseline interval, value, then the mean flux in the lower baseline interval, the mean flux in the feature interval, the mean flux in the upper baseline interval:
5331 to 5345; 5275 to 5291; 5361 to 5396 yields 0.15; 7.65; 7.54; 7.61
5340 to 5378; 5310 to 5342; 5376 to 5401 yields -1.90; 7.39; 7.78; 7.43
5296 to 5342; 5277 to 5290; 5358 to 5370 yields 2.02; 7.65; 7.41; 7.87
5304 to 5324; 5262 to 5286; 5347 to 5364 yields -0.20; 7.03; 7.58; 7.99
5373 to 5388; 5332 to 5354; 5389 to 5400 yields -1.46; 7.67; 7.87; 6.98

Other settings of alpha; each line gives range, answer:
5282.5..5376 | 7.6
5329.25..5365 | 7.71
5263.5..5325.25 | 7.4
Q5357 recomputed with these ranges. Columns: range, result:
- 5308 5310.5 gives 7.64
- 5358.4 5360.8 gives 8.74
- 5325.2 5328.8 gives 6.14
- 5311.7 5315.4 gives 7.87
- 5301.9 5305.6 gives 7.52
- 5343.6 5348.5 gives 7.63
